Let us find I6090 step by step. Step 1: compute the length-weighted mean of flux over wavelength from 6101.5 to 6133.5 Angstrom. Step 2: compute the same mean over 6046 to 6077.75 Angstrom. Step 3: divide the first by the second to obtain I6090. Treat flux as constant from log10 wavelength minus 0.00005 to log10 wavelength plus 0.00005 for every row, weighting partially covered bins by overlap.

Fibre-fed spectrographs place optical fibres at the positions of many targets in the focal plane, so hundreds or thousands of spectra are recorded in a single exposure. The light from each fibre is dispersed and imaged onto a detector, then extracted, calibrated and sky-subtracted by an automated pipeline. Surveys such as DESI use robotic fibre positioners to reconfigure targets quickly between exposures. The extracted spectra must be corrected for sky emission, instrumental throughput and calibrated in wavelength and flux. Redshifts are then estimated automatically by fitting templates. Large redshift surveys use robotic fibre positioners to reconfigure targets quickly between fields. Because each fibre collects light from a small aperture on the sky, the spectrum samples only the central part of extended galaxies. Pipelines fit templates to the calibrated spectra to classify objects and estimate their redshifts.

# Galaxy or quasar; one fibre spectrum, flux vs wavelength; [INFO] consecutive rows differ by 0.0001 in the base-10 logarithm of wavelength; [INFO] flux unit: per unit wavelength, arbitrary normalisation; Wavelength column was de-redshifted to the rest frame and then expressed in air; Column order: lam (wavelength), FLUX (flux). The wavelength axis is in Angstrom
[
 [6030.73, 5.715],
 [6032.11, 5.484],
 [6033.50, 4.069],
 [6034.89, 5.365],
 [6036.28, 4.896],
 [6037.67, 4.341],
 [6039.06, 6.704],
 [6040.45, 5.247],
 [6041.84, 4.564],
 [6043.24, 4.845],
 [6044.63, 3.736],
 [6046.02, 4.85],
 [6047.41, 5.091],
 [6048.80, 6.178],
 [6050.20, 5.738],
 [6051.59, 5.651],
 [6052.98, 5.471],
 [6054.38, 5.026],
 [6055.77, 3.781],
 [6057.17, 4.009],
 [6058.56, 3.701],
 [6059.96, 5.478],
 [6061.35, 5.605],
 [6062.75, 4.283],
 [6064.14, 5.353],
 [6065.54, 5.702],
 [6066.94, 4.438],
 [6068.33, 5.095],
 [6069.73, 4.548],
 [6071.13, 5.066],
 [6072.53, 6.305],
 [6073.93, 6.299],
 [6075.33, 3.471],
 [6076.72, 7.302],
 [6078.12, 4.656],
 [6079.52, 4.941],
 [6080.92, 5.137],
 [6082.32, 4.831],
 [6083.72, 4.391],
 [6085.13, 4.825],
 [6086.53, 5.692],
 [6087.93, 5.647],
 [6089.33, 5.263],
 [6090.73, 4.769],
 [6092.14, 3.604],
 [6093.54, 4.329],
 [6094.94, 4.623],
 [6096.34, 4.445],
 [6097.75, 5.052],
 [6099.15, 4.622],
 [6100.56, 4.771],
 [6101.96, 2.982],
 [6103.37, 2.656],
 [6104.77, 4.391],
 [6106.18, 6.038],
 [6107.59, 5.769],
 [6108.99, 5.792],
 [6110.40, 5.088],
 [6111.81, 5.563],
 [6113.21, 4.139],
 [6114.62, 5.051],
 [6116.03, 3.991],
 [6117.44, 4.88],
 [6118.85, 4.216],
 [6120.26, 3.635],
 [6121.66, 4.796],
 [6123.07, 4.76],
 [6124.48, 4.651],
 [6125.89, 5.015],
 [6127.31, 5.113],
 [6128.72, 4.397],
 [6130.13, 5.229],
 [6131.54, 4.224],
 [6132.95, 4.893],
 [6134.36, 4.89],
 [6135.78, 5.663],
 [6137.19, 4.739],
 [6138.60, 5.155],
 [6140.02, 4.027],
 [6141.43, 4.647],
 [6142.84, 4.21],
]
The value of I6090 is 0.91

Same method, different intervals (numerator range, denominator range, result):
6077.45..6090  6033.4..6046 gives 1.03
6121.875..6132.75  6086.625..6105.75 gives 1.07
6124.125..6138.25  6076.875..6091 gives 0.96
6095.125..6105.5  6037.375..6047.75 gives 0.84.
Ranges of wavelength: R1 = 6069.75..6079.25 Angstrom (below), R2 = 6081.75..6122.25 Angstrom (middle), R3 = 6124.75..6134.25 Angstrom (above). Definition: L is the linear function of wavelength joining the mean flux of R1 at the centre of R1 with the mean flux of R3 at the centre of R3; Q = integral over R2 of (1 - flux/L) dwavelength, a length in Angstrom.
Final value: 3.4 Angstrom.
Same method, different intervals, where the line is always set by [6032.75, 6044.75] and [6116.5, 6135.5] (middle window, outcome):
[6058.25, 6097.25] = -1.56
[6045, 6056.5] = -0.69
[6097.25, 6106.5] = 0.92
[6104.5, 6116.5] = -1.05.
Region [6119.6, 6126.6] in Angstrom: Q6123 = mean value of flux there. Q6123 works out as 4.58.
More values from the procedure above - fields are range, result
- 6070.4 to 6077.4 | 5.68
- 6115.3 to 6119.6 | 4.35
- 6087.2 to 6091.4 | 5.24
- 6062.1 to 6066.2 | 5.12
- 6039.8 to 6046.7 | 4.64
